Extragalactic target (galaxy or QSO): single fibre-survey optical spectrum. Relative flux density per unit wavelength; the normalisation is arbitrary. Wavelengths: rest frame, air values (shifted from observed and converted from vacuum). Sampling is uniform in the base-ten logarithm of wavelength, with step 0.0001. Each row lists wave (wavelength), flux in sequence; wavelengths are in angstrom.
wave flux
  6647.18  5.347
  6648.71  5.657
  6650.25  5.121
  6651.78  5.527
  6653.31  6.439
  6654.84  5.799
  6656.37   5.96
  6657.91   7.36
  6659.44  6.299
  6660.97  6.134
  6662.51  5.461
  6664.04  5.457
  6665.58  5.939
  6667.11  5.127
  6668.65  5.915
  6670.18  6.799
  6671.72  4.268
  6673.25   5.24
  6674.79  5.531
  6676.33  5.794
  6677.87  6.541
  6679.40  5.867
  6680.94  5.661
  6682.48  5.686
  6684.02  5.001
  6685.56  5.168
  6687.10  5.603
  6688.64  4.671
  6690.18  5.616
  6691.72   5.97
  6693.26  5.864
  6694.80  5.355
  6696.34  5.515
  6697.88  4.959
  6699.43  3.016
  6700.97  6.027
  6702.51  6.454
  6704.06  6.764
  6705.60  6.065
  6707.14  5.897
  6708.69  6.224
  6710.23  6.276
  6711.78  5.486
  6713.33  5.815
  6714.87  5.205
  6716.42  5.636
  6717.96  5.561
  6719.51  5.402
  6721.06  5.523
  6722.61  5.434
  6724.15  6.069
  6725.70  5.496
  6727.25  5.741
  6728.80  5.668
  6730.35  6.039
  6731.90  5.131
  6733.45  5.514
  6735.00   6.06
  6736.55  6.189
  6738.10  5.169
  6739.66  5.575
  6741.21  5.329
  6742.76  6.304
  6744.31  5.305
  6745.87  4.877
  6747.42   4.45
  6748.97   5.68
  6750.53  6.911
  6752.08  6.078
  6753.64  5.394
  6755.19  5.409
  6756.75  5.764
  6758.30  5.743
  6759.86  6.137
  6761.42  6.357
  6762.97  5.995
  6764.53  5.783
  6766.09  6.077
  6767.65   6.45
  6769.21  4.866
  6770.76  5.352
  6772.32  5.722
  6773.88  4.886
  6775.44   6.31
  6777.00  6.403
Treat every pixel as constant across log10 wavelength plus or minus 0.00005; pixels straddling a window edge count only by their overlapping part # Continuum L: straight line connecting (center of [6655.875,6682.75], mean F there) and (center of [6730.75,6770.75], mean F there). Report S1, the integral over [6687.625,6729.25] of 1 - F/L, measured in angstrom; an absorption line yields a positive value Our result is 1.1 angstrom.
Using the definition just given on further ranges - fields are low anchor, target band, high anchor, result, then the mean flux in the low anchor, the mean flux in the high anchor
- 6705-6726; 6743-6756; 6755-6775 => 0.4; 5.72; 5.75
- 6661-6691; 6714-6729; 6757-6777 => 0.3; 5.56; 5.83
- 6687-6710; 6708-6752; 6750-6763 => 1.1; 5.62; 5.96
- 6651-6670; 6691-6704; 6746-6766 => 1.0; 5.98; 5.79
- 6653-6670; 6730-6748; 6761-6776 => 1.0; 6.01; 5.76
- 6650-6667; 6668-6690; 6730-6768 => 1.3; 5.95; 5.74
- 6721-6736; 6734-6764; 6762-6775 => -0.2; 5.68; 5.67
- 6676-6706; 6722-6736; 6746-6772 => 0.0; 5.57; 5.76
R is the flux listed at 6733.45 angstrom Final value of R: 5.514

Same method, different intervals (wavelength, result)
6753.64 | 5.394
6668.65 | 5.915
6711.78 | 5.486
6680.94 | 5.661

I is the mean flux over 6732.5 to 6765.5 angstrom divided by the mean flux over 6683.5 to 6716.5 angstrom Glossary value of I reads 1.0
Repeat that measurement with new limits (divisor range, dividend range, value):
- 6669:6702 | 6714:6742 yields 1.03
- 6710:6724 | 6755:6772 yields 1.04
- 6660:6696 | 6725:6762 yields 1.01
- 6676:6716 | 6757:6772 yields 1.04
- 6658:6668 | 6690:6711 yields 0.98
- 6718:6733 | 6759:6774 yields 1.03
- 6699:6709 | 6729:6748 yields 0.94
